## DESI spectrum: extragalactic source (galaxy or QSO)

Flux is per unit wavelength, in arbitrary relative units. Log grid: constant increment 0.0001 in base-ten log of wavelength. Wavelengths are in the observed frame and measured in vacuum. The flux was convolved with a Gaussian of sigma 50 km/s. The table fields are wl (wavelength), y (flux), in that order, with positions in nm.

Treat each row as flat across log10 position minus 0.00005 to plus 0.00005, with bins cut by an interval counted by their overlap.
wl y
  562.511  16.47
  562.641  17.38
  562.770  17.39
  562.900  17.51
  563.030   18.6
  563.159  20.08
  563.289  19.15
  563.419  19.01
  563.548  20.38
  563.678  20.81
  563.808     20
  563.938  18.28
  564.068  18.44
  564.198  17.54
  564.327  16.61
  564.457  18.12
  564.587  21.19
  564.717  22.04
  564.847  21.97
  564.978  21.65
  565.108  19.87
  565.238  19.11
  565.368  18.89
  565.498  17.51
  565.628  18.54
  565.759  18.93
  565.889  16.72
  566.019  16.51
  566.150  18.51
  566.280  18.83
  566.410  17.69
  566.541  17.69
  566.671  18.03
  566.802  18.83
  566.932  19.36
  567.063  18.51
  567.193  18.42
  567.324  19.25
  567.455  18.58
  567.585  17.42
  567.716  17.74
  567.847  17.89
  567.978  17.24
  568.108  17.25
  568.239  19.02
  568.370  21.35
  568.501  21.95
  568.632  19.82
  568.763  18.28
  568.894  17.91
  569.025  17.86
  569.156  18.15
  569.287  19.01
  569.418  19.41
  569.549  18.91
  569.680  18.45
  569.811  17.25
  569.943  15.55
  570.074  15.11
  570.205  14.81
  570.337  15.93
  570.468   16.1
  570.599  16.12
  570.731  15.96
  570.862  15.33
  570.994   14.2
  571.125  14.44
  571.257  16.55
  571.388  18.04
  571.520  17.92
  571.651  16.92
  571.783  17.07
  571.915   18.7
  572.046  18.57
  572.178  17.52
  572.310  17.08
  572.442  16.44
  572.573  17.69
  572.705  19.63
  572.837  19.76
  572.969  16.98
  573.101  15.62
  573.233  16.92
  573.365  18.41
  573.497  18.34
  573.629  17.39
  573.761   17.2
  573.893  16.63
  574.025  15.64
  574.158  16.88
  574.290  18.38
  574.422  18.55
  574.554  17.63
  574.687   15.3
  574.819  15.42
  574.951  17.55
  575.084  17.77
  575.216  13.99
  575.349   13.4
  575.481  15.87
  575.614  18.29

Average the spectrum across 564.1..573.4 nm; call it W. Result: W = 18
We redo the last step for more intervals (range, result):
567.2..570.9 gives 17.8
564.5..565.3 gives 20.9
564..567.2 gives 18.8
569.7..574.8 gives 16.9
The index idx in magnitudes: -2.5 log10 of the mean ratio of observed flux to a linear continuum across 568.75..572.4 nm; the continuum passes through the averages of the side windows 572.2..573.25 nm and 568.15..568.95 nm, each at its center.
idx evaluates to 0.098 mag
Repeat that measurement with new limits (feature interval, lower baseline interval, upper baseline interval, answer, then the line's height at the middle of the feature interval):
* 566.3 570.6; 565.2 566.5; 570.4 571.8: -0.06 mag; 17.2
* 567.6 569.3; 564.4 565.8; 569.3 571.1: -0.07 mag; 17.6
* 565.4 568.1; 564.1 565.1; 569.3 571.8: 0.03 mag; 18.7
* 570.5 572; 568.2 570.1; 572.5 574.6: 0.10 mag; 18.1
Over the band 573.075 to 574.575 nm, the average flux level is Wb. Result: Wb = 17.3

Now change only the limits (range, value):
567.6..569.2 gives 18.7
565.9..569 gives 18.5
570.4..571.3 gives 15.5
